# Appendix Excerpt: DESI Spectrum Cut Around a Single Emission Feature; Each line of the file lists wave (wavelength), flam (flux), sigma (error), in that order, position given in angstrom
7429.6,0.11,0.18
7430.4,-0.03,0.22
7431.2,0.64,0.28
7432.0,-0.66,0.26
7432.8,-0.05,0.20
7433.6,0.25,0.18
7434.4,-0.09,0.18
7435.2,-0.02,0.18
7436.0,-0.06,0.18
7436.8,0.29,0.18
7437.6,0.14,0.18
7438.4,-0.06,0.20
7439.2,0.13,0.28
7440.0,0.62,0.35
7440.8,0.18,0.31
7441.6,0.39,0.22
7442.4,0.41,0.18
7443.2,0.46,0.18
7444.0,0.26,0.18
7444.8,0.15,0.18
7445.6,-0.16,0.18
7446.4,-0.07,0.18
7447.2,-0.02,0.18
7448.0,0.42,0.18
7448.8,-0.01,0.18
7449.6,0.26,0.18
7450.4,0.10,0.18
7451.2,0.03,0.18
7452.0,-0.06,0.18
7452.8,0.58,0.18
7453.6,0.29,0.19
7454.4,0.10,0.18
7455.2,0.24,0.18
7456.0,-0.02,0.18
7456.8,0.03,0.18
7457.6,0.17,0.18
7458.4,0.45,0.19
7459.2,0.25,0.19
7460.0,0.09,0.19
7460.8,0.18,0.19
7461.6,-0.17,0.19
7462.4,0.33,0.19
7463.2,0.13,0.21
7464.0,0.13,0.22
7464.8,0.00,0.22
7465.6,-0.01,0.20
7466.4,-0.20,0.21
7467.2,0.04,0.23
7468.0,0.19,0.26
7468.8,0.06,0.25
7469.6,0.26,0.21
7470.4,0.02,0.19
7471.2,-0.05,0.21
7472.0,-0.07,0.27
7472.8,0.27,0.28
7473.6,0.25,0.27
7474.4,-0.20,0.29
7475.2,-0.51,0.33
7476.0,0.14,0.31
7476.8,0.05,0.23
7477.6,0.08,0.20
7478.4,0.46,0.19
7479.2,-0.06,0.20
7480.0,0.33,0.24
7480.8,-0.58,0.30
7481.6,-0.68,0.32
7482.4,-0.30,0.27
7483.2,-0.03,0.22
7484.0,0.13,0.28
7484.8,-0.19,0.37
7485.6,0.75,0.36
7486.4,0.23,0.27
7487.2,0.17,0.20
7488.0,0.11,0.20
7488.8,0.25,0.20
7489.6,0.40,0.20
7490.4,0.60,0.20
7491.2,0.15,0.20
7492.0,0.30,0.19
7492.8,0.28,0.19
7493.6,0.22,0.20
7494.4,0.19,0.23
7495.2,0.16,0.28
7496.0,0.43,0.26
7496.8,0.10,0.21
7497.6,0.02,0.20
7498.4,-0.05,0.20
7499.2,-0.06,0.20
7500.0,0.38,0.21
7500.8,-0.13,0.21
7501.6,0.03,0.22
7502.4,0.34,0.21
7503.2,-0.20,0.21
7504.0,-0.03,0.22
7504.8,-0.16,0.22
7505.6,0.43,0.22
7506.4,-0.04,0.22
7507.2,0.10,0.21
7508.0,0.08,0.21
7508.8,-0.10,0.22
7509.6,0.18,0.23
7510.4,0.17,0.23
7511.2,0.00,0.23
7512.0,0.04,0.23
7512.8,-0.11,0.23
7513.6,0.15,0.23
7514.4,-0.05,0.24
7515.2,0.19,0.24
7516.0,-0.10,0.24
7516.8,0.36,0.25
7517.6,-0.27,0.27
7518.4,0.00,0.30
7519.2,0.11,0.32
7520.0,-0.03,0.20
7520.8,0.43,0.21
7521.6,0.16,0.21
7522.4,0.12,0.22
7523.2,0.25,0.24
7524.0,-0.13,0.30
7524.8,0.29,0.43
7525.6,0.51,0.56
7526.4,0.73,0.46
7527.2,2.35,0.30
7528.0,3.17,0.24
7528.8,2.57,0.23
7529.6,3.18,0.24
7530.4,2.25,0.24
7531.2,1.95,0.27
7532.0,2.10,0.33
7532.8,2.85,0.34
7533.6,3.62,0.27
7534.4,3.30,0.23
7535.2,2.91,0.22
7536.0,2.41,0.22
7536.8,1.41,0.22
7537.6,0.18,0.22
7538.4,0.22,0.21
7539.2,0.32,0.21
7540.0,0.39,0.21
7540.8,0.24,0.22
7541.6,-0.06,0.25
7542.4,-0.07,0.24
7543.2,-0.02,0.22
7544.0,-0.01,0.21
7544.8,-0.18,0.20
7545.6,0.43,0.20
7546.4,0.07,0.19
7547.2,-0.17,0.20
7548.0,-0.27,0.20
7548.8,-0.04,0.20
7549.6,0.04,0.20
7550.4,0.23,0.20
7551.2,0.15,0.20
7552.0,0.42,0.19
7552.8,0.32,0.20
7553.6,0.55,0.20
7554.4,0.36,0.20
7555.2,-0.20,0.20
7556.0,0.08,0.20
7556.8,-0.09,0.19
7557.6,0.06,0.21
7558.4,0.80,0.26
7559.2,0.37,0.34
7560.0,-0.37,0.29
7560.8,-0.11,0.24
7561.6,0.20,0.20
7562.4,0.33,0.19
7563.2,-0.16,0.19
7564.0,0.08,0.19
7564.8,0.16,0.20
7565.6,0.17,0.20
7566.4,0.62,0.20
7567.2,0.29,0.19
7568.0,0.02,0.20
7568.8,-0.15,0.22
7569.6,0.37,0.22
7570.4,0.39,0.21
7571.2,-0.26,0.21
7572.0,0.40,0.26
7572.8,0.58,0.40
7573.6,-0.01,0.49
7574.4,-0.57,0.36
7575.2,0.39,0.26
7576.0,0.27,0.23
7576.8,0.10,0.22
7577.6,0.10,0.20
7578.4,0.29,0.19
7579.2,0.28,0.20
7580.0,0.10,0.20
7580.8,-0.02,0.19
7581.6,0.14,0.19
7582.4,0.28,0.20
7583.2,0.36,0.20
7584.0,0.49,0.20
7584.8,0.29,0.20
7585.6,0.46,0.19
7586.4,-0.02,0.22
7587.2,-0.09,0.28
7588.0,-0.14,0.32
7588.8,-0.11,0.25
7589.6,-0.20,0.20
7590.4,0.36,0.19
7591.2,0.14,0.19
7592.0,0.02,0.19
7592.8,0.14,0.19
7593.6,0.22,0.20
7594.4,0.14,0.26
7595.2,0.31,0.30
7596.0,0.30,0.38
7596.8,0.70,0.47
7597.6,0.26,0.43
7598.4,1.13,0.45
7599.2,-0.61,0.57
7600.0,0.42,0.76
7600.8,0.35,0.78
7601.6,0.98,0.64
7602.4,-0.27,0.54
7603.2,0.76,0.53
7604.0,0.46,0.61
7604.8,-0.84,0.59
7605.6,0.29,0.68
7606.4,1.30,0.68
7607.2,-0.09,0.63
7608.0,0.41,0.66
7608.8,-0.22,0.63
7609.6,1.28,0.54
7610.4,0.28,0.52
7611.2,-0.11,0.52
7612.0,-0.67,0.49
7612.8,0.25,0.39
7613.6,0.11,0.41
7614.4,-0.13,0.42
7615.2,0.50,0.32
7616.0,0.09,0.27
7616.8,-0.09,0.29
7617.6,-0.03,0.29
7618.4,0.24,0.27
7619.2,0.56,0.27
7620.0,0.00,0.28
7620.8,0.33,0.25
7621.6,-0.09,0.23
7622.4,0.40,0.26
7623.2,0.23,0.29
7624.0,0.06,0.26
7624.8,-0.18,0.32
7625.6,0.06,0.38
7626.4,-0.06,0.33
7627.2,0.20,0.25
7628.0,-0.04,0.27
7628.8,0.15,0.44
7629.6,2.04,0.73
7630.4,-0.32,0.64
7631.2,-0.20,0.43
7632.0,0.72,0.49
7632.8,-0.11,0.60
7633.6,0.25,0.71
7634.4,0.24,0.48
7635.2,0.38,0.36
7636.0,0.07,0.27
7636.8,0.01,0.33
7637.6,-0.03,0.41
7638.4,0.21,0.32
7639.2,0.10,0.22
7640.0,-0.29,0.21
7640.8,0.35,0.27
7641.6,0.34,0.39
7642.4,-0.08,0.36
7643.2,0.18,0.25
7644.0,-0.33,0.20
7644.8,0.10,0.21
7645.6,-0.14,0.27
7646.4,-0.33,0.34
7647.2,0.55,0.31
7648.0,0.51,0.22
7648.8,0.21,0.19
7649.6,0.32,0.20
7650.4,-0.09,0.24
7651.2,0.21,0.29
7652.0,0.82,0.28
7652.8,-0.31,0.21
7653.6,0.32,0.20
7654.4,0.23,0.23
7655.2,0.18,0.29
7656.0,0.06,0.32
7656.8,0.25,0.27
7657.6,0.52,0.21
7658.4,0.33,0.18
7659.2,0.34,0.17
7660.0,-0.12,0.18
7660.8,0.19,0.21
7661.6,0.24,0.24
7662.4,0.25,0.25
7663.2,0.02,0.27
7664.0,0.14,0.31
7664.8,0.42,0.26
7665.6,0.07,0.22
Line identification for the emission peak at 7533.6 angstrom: [O II] 3727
